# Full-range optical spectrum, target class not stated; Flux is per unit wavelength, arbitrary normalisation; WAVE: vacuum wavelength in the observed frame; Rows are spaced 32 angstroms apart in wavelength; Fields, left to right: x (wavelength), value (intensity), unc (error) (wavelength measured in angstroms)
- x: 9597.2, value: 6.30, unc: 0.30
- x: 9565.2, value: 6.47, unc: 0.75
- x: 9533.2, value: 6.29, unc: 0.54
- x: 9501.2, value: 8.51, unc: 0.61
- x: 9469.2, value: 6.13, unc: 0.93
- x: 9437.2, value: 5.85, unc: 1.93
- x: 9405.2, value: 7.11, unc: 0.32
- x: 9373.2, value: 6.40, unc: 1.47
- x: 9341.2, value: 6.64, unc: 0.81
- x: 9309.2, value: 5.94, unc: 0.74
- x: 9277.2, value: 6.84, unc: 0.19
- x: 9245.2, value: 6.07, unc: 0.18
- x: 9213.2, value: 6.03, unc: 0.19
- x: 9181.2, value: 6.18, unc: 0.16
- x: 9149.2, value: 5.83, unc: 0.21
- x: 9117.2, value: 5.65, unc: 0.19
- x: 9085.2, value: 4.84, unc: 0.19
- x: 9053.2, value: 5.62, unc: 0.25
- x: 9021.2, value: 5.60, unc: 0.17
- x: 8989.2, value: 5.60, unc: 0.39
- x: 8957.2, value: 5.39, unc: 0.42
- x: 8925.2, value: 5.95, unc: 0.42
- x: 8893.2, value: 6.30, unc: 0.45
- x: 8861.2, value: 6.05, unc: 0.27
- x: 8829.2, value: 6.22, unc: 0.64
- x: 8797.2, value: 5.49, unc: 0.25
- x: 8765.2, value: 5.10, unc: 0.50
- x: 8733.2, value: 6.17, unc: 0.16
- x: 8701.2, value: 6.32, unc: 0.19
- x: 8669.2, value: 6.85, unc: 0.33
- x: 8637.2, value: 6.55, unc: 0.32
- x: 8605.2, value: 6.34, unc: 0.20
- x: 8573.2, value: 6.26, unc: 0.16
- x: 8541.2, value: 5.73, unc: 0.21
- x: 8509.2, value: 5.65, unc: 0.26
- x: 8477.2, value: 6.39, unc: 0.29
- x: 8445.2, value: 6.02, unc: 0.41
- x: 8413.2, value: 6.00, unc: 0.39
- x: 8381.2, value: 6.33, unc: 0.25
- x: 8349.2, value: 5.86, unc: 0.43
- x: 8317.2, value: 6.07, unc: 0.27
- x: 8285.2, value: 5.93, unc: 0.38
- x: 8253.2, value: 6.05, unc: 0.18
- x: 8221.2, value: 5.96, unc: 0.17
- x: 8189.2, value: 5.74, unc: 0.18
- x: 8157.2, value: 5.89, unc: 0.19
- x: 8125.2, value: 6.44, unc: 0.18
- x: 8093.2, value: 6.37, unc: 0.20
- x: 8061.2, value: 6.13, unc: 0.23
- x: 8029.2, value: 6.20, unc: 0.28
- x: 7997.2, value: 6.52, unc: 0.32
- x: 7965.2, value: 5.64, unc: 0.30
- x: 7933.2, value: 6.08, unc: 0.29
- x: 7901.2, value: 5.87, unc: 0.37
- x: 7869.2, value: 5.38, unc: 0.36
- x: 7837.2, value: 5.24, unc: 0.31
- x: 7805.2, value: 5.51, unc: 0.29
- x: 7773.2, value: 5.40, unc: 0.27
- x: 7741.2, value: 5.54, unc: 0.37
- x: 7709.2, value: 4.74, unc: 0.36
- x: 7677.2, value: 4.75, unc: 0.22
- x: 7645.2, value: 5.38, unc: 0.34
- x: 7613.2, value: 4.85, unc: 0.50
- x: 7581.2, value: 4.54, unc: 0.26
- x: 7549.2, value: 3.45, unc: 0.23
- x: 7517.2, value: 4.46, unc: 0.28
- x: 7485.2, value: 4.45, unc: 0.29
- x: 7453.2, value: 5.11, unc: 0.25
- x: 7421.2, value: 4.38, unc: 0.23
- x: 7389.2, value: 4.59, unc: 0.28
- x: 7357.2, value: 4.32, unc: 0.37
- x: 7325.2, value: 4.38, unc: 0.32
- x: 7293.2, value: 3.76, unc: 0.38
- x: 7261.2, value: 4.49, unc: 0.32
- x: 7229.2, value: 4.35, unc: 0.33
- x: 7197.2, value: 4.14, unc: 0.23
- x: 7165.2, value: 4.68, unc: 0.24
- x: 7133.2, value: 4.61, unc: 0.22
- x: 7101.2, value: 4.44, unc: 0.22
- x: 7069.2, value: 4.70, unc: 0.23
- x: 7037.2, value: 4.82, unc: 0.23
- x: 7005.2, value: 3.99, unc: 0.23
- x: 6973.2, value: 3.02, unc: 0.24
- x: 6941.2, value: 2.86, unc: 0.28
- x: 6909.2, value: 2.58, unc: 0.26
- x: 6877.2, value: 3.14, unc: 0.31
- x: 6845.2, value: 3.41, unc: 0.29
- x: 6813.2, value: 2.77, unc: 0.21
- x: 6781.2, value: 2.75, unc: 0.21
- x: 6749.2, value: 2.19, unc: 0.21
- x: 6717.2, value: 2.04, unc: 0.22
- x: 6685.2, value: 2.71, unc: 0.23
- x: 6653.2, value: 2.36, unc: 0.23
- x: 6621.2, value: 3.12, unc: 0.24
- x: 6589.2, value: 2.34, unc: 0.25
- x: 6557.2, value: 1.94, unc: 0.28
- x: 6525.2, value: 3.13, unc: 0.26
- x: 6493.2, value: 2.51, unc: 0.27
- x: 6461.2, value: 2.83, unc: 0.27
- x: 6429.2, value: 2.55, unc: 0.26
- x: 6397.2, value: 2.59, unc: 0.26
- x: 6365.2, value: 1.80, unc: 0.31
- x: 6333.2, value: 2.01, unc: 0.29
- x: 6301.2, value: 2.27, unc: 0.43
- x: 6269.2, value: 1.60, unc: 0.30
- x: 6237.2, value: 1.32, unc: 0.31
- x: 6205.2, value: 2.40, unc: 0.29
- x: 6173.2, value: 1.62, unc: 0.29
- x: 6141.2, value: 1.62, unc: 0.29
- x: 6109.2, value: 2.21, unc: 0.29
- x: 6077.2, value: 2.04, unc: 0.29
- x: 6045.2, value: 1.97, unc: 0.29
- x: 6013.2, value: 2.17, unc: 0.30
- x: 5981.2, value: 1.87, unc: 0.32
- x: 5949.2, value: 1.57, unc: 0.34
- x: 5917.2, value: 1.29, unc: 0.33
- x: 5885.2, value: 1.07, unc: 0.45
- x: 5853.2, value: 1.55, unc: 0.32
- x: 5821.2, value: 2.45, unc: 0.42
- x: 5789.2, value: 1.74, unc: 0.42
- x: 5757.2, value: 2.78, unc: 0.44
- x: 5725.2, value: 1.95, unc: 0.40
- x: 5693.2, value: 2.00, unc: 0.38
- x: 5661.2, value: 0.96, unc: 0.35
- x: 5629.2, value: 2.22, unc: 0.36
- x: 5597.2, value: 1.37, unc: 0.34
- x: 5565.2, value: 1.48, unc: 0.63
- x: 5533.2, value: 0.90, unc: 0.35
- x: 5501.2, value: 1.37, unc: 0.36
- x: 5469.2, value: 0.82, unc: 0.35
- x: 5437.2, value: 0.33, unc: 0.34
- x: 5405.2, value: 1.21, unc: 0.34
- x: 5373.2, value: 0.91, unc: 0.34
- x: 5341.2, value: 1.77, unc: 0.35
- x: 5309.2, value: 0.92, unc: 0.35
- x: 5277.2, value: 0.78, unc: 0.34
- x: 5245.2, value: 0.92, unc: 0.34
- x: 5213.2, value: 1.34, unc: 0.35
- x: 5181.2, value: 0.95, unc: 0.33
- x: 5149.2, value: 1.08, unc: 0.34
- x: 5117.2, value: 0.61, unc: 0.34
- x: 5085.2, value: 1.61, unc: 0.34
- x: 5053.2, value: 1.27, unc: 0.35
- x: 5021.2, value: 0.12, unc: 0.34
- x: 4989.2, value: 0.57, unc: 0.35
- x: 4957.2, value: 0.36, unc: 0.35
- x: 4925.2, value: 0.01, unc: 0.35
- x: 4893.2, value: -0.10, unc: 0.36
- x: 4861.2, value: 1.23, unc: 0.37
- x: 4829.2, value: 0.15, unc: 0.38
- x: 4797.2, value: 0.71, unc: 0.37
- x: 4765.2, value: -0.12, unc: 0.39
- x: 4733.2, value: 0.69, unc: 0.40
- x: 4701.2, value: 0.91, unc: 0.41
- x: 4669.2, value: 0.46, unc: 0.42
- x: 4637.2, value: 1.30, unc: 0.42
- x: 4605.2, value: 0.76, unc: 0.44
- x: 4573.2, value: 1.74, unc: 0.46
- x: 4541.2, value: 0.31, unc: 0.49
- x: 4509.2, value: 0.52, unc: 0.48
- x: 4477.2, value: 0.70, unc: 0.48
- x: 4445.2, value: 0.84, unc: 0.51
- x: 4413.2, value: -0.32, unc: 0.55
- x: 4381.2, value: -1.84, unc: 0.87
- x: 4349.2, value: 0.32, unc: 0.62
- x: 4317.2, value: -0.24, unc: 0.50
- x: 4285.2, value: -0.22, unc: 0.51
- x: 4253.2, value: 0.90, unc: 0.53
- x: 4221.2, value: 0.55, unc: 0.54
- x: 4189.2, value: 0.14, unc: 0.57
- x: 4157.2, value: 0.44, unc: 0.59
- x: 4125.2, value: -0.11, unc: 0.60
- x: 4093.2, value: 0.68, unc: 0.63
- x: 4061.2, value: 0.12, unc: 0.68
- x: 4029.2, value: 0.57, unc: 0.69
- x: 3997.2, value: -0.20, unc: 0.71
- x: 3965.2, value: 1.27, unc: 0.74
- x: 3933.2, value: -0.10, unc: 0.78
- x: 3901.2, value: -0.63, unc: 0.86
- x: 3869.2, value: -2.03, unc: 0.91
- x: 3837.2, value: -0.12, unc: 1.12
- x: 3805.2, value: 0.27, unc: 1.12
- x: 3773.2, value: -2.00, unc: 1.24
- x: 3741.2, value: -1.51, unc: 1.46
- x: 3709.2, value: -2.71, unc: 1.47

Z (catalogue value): 0.753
